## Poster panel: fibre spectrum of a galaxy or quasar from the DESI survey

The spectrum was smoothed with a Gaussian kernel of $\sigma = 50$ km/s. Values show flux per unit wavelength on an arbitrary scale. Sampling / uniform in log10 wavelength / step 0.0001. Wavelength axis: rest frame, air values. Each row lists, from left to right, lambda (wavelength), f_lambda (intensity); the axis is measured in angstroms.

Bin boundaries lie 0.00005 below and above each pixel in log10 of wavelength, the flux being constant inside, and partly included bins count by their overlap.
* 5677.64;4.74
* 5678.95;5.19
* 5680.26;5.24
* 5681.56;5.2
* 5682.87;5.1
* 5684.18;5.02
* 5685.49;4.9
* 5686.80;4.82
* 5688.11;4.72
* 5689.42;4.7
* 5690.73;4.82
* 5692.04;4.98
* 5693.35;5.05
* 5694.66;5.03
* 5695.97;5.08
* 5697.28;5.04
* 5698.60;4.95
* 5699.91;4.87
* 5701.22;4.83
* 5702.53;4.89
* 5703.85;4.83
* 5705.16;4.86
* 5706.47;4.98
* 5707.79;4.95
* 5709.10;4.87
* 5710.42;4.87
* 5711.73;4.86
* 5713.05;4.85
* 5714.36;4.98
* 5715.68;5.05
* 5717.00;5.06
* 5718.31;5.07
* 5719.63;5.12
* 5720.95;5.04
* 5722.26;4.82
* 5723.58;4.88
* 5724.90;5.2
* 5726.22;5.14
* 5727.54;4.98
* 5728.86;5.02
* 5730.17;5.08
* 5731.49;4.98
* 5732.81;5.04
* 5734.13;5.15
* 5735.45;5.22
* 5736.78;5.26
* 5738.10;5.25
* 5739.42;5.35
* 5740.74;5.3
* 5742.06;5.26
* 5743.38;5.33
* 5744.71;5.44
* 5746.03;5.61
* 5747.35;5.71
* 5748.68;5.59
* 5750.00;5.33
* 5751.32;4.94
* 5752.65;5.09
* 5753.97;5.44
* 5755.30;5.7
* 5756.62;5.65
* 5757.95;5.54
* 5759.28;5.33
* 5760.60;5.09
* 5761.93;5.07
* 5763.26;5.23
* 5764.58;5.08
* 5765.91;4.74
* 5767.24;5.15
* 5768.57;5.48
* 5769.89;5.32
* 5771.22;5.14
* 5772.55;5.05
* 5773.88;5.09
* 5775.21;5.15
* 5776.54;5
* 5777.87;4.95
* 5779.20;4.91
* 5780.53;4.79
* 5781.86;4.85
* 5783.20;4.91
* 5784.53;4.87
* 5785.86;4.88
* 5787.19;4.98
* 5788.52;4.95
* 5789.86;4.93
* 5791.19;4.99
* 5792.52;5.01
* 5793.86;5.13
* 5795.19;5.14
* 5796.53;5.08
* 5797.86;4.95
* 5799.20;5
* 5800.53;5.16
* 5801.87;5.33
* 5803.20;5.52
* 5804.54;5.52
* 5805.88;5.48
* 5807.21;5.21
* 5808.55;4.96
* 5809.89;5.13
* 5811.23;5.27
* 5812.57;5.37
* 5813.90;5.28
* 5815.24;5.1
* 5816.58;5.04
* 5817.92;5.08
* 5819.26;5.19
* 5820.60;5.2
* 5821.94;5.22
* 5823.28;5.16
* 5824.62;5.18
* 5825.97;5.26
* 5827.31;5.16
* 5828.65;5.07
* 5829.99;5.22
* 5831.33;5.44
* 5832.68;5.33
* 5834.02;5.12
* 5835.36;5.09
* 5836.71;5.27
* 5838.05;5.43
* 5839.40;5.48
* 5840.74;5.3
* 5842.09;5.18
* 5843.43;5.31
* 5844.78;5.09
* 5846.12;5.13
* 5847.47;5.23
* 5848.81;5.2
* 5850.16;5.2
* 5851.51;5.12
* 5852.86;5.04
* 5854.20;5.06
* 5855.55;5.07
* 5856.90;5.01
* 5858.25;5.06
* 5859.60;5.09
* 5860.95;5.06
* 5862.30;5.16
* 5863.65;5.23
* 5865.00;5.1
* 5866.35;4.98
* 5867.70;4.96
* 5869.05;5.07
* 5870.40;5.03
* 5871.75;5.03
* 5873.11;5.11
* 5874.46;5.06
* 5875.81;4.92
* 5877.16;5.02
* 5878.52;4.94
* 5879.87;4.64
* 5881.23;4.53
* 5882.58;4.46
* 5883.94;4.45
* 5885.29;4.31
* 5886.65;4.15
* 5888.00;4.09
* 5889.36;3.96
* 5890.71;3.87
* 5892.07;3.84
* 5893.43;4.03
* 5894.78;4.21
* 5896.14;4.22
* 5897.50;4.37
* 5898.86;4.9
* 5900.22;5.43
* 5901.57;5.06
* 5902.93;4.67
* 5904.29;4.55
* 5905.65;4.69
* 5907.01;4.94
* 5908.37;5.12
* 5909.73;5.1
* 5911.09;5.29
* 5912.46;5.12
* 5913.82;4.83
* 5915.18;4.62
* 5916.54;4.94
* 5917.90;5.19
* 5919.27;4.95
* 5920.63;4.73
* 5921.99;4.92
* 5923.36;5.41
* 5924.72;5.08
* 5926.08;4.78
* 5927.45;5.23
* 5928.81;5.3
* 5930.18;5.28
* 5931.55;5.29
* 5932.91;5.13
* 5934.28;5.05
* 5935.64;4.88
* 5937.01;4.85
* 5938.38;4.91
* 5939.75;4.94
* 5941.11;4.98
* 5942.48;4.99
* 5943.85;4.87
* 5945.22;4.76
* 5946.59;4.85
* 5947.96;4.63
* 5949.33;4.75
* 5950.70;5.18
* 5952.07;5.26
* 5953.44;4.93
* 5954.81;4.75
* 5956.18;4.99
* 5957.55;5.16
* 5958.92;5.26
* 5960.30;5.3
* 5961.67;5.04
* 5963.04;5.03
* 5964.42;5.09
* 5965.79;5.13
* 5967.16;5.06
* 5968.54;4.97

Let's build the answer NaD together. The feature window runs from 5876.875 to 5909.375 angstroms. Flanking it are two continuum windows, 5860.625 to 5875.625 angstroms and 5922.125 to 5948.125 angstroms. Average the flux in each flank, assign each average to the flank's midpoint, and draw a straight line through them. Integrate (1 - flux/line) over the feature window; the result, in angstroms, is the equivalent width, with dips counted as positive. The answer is 3.4 angstroms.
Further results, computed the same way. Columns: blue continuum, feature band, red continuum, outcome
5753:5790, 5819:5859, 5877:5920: -2.73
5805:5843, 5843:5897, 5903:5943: 3.43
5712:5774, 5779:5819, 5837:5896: -0.43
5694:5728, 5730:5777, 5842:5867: -2.31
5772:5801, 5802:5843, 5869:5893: -3.55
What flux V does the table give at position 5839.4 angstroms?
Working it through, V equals 5.48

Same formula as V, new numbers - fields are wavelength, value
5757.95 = 5.54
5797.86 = 4.95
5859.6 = 5.09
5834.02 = 5.12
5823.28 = 5.16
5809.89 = 5.13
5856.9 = 5.01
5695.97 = 5.08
